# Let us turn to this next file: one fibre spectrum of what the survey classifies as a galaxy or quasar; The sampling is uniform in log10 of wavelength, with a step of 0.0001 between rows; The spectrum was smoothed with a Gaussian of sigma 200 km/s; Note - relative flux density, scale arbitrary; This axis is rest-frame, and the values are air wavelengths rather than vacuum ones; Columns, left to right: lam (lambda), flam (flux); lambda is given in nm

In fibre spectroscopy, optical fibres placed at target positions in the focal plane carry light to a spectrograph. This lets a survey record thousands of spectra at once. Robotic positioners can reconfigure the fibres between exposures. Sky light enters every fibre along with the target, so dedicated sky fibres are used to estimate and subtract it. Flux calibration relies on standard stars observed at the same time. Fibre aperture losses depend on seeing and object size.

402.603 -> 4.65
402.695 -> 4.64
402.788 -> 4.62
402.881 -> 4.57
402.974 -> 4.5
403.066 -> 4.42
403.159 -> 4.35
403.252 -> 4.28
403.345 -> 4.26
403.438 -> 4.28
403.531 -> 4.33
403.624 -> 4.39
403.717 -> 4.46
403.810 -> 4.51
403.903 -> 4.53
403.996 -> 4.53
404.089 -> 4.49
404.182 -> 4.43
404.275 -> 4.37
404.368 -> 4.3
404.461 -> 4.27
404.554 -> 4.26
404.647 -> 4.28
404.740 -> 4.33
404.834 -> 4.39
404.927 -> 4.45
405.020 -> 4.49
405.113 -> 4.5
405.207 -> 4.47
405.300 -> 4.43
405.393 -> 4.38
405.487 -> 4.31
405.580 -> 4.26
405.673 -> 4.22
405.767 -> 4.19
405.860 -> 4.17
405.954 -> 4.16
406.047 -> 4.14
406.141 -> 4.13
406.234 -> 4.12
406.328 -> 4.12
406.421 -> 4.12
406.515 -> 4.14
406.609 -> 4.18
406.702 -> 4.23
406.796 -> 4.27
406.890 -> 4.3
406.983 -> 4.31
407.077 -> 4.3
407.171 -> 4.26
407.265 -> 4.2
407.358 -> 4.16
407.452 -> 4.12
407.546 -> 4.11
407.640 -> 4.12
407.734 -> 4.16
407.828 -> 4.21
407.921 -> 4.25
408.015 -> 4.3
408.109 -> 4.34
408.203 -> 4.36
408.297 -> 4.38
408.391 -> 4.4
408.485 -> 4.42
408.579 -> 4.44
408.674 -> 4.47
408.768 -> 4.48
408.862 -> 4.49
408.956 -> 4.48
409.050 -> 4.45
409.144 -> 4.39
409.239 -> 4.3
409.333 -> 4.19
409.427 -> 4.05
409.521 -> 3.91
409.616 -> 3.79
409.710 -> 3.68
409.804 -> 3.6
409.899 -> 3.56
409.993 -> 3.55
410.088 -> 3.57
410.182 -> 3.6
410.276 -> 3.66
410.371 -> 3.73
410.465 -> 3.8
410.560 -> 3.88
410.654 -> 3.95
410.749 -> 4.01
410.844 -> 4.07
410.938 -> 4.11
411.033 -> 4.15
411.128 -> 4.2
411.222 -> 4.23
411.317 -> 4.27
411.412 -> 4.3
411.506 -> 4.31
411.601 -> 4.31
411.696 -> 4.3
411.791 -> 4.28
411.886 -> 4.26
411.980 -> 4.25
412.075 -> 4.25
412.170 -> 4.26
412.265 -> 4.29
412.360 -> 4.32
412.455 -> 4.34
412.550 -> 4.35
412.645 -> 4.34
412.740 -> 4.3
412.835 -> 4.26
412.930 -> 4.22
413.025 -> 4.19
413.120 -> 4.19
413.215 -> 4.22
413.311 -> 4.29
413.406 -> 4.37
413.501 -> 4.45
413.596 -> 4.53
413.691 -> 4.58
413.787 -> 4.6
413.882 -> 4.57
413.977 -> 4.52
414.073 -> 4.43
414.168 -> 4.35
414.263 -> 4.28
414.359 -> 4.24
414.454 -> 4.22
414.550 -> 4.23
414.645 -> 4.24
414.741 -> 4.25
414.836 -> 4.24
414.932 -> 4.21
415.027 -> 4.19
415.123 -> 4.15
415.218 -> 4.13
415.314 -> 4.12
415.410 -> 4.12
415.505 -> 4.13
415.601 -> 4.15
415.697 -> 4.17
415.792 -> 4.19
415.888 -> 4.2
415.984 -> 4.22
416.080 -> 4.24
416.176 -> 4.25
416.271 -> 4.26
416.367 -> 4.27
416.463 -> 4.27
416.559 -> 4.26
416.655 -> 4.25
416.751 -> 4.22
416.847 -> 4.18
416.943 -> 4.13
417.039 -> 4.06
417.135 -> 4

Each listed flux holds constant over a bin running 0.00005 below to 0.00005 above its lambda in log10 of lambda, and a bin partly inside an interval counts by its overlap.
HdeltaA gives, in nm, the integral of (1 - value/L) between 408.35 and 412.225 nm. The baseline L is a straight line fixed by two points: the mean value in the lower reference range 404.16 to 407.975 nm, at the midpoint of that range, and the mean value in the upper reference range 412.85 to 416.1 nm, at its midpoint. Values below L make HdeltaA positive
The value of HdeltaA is 0.15 nm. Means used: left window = 4.26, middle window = 4.11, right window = 4.28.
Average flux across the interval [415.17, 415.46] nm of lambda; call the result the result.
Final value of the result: 4.13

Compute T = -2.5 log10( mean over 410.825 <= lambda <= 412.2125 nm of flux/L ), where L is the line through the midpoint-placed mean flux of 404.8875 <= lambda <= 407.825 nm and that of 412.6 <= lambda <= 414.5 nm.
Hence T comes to 0.021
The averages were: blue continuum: 4.24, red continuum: 4.36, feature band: 4.24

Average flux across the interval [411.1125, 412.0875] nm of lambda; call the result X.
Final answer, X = 4.28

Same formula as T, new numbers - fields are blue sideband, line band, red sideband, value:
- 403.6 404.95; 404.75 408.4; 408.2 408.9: 0.039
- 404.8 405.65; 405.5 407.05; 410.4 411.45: 0.038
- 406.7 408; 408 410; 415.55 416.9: 0.006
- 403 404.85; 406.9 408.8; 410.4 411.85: -0.011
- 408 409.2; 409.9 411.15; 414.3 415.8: 0.132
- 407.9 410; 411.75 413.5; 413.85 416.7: -0.015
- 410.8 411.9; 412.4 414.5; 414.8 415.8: -0.041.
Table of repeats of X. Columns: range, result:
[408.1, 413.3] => 4.15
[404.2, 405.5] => 4.38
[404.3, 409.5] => 4.29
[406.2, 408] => 4.2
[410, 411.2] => 3.89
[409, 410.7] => 3.87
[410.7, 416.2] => 4.27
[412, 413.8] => 4.33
